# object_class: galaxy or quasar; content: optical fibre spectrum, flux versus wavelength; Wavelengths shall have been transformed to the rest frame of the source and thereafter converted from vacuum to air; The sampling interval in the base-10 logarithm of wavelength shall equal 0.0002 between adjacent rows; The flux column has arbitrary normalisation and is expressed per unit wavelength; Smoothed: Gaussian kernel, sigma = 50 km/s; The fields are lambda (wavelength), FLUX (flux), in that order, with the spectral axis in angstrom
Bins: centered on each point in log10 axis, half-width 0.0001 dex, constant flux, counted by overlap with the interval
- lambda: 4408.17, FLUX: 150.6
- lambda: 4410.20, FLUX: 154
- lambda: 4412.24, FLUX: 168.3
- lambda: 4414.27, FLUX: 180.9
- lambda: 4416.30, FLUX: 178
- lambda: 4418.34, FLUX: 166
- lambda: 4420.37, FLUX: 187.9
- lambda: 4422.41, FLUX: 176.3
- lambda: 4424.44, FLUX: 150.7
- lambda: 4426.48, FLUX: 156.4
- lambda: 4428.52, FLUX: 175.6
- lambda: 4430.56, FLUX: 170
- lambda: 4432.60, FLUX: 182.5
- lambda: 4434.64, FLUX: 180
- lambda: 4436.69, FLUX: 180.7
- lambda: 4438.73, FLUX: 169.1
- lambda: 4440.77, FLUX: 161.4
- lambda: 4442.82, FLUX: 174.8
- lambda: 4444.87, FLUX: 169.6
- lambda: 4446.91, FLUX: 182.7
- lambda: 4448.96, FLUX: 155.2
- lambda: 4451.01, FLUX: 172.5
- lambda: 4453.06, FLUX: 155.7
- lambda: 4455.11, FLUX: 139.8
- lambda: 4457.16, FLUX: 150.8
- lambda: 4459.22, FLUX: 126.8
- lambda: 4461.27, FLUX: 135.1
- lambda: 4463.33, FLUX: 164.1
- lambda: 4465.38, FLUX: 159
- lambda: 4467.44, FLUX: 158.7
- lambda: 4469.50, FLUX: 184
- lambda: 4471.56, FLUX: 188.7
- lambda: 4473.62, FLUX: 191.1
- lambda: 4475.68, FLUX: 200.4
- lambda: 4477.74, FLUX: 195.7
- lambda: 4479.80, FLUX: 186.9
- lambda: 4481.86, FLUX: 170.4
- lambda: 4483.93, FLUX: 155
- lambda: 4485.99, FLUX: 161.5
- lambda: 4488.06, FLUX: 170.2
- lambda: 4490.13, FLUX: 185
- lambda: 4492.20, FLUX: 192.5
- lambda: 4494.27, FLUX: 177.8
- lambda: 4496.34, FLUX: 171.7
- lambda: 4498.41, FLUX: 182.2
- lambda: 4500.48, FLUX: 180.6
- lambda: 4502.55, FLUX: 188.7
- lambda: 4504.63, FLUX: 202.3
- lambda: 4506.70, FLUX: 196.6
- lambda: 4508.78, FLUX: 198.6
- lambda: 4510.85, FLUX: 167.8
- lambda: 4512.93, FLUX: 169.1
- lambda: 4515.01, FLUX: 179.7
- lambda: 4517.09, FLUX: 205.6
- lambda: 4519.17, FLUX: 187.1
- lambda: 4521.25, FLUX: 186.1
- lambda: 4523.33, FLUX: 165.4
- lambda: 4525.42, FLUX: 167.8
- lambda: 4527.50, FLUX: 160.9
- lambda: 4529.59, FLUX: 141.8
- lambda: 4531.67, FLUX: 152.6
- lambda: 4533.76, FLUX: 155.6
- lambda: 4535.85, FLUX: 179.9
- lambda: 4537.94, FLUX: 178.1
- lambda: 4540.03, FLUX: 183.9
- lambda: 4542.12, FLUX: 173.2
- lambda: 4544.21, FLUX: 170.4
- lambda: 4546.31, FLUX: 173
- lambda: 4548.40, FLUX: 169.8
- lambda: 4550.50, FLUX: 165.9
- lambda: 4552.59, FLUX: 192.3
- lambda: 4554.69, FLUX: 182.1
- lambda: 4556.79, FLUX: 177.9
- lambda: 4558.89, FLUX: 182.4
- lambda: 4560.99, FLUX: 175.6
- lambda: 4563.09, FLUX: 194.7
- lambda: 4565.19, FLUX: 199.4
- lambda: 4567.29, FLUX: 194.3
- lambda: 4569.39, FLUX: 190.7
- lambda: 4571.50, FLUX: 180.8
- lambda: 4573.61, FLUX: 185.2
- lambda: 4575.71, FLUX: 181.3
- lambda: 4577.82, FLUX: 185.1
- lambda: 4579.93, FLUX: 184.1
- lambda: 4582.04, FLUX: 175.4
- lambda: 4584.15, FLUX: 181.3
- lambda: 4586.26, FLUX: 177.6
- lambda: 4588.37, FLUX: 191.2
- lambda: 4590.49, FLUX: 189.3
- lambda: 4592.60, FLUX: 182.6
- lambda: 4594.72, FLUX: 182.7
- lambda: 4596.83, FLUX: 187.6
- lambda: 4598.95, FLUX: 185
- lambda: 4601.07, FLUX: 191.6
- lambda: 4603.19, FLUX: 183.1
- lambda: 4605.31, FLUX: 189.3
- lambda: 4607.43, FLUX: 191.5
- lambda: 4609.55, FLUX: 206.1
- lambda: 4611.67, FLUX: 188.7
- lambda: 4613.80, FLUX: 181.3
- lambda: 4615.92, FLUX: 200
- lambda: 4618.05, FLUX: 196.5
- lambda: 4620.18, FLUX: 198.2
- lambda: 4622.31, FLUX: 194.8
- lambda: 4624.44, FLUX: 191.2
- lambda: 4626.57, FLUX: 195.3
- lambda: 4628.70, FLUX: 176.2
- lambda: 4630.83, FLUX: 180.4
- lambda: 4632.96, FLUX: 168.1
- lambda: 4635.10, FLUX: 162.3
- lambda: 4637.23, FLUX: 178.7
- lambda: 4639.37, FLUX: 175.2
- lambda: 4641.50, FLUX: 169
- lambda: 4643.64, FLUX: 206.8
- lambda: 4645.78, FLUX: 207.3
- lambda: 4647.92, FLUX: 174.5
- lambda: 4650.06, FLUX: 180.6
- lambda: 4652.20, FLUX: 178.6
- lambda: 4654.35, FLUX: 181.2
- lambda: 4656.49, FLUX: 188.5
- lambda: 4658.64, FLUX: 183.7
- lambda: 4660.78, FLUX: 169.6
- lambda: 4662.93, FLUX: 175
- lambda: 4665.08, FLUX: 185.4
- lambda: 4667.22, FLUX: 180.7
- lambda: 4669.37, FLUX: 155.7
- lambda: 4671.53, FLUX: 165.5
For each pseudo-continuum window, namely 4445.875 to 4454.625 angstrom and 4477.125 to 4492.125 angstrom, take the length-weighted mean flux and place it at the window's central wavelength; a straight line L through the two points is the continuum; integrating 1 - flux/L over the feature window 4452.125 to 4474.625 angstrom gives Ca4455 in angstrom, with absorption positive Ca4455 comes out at 1.3 angstrom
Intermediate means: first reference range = 165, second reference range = 175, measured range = 159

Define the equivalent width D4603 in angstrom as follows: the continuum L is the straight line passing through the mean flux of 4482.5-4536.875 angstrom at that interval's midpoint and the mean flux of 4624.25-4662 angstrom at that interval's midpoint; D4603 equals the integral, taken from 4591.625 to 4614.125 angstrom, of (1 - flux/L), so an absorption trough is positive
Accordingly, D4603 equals -1.1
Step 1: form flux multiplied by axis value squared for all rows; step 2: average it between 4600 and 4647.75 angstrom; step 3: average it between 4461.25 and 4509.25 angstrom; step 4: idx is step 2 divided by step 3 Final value 1.1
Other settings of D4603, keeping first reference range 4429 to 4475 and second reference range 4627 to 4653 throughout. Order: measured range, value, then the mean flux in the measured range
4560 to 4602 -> -2.4 angstrom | 186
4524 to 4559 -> 0.5 angstrom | 171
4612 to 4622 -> -0.8 angstrom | 194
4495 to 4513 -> -1.6 angstrom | 185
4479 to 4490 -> -0.1 angstrom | 170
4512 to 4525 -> -0.8 angstrom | 182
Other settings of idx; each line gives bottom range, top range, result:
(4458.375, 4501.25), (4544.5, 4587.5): 1.09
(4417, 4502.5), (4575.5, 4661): 1.16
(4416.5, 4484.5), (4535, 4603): 1.14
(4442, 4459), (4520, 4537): 1.06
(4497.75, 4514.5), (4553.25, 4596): 1.03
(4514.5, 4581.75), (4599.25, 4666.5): 1.08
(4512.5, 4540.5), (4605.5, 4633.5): 1.15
